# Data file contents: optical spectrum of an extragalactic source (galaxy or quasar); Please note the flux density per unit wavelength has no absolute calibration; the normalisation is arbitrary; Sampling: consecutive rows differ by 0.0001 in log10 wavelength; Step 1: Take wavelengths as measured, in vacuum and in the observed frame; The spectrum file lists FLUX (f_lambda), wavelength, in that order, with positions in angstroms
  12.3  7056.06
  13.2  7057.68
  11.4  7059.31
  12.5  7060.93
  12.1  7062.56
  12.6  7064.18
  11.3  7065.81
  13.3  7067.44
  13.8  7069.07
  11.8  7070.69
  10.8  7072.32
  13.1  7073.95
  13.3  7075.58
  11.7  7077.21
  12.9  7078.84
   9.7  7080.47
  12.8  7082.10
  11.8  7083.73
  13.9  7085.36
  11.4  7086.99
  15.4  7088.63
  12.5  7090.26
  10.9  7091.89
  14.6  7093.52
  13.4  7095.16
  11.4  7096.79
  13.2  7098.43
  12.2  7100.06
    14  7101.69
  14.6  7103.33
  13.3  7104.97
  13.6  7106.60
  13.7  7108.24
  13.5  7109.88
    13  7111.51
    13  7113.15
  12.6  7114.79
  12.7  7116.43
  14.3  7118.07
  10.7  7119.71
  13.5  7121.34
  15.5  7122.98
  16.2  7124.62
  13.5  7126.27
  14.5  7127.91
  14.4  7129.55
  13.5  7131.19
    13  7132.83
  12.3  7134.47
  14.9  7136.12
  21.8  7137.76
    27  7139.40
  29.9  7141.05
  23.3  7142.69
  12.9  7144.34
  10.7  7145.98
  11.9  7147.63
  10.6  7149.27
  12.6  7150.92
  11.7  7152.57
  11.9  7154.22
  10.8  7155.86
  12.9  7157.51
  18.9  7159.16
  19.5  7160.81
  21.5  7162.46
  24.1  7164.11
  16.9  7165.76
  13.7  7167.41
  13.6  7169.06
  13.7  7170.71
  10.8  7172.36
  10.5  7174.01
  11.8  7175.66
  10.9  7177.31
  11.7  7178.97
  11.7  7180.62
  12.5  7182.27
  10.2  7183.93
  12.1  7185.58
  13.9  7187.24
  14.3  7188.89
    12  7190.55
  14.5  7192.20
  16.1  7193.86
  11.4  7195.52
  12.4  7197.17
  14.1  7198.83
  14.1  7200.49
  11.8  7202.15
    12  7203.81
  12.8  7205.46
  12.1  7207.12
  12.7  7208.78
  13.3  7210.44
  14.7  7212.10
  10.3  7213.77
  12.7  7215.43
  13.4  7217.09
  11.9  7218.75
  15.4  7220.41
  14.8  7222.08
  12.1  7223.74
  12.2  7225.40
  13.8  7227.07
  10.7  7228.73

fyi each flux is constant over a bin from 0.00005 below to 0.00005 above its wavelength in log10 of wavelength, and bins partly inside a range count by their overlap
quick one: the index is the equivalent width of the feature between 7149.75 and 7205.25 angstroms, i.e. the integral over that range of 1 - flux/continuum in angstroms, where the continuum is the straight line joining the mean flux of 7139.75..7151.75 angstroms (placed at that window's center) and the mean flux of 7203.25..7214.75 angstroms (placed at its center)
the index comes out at 3.24 angstroms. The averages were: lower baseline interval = 16.4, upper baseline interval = 12.6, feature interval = 13.6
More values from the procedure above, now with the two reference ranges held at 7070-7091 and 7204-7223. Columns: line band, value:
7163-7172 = -2.4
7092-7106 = -0.8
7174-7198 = 0.9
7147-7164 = -2.5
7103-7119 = -1.1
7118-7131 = -1.5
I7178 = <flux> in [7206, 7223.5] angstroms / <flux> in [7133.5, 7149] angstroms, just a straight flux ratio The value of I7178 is 0.73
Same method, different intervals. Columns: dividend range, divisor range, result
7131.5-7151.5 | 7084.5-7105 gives 1.27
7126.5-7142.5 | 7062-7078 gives 1.45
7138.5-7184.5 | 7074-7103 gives 1.18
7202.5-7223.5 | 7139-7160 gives 0.83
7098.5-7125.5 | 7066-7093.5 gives 1.08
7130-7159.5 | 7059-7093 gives 1.25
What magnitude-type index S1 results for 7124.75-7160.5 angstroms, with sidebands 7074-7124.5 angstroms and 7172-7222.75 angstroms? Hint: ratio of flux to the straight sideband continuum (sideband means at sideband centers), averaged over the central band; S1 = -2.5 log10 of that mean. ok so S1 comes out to -0.20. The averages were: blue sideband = 13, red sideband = 12.7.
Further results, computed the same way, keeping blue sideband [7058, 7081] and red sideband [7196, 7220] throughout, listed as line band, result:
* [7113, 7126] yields -0.10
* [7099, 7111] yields -0.10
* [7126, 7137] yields -0.11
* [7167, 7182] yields 0.05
